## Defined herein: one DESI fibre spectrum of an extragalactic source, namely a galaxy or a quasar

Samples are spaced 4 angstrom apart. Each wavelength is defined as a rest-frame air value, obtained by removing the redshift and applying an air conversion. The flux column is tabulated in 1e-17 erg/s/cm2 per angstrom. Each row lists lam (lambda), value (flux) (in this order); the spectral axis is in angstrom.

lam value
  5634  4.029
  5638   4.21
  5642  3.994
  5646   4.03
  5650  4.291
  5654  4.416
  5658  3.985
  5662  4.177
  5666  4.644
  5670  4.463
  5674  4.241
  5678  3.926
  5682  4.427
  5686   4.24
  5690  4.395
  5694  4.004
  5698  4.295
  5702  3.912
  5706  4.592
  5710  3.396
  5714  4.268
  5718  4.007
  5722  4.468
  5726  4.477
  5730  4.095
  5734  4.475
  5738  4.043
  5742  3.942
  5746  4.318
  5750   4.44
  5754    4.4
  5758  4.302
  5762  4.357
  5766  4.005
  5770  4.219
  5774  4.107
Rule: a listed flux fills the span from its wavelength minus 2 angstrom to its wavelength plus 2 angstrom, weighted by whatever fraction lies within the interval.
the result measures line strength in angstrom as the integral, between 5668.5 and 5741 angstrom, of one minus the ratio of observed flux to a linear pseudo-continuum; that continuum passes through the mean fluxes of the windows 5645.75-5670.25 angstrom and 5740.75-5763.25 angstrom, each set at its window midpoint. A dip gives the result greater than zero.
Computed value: 1.6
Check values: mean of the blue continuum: 4.29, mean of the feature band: 4.2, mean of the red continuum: 4.3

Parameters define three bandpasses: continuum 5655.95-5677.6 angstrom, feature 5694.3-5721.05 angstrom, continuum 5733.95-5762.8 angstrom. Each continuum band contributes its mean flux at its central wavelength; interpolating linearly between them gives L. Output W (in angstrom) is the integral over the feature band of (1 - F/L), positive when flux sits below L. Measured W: 1.1 angstrom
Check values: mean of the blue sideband 4.27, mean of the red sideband 4.27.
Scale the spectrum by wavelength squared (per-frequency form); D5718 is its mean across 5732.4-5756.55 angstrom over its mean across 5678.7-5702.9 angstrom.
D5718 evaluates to 1.0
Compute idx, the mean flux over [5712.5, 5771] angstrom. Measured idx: 4.25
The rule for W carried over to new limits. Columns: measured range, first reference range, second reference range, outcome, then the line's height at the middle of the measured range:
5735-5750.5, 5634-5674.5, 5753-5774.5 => 0.2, 4.23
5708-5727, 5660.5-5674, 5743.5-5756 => 1.2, 4.38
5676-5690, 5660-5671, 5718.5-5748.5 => 0.5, 4.38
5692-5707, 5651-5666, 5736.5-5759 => 0.3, 4.25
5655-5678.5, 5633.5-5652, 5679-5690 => -0.2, 4.23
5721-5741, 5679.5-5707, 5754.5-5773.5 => -0.2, 4.24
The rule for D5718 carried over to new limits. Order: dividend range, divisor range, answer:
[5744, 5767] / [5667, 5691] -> 1.03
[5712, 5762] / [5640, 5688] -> 1.03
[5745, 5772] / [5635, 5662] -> 1.07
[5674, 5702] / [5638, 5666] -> 1.01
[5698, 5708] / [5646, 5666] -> 1.02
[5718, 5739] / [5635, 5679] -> 1.04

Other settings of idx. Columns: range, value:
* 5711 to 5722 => 4.13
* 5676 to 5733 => 4.18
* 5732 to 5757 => 4.27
